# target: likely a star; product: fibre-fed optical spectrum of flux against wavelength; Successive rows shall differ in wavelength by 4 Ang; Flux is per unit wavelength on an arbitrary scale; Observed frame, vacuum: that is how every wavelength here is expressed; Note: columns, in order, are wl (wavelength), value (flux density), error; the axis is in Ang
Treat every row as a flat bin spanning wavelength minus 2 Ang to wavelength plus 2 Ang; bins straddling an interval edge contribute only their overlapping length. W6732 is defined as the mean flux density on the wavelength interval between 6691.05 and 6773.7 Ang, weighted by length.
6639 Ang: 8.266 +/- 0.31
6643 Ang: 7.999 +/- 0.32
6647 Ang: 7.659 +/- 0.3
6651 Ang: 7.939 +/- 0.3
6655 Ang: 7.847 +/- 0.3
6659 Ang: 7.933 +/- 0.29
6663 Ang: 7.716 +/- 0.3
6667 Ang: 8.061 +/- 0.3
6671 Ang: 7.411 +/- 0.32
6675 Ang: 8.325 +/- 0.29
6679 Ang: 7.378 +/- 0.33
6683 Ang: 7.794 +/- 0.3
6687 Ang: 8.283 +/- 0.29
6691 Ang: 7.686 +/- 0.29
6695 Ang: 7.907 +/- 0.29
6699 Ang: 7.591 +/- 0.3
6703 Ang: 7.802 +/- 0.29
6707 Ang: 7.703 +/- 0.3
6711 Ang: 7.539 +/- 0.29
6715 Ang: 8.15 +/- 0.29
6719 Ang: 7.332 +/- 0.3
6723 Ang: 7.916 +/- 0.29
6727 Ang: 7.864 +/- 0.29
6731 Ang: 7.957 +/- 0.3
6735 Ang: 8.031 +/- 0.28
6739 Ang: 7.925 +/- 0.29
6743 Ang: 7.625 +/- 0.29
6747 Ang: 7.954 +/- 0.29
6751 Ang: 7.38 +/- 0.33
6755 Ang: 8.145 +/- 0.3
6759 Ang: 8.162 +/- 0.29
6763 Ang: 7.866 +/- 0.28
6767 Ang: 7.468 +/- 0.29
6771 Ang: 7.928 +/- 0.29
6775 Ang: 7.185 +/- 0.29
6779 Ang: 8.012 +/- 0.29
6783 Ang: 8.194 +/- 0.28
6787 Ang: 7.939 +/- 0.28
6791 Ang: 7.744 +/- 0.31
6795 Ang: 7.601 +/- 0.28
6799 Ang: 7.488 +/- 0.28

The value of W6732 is 7.8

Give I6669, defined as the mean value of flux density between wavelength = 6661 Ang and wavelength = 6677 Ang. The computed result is 7.88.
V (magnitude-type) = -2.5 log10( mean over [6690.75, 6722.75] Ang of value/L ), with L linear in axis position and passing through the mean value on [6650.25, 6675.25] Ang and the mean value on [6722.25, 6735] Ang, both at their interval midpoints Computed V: 0.02 mag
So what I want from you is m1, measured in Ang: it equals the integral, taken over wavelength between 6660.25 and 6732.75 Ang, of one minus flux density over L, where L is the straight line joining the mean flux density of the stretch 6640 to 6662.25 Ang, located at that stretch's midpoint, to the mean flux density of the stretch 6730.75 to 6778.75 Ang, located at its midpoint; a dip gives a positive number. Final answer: 0.44 Ang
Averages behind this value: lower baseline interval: 7.88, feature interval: 7.8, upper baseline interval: 7.8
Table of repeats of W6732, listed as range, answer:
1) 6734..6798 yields 7.81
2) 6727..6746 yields 7.89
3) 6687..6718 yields 7.79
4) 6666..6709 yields 7.81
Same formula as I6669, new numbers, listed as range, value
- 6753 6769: 7.91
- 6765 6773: 7.7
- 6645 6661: 7.84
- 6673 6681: 7.85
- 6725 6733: 7.91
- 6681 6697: 7.92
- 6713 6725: 7.8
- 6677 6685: 7.59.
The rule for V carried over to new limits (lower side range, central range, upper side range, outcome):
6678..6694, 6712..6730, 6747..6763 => 0.007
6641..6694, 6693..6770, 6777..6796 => 0.011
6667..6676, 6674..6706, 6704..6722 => -0.005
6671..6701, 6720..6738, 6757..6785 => -0.011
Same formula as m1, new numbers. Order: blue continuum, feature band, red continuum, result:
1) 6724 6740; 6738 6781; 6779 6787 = 1.3 Ang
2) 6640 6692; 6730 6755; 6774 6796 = 0.0 Ang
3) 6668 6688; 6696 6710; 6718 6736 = 0.2 Ang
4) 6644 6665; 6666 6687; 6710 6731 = 0.0 Ang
